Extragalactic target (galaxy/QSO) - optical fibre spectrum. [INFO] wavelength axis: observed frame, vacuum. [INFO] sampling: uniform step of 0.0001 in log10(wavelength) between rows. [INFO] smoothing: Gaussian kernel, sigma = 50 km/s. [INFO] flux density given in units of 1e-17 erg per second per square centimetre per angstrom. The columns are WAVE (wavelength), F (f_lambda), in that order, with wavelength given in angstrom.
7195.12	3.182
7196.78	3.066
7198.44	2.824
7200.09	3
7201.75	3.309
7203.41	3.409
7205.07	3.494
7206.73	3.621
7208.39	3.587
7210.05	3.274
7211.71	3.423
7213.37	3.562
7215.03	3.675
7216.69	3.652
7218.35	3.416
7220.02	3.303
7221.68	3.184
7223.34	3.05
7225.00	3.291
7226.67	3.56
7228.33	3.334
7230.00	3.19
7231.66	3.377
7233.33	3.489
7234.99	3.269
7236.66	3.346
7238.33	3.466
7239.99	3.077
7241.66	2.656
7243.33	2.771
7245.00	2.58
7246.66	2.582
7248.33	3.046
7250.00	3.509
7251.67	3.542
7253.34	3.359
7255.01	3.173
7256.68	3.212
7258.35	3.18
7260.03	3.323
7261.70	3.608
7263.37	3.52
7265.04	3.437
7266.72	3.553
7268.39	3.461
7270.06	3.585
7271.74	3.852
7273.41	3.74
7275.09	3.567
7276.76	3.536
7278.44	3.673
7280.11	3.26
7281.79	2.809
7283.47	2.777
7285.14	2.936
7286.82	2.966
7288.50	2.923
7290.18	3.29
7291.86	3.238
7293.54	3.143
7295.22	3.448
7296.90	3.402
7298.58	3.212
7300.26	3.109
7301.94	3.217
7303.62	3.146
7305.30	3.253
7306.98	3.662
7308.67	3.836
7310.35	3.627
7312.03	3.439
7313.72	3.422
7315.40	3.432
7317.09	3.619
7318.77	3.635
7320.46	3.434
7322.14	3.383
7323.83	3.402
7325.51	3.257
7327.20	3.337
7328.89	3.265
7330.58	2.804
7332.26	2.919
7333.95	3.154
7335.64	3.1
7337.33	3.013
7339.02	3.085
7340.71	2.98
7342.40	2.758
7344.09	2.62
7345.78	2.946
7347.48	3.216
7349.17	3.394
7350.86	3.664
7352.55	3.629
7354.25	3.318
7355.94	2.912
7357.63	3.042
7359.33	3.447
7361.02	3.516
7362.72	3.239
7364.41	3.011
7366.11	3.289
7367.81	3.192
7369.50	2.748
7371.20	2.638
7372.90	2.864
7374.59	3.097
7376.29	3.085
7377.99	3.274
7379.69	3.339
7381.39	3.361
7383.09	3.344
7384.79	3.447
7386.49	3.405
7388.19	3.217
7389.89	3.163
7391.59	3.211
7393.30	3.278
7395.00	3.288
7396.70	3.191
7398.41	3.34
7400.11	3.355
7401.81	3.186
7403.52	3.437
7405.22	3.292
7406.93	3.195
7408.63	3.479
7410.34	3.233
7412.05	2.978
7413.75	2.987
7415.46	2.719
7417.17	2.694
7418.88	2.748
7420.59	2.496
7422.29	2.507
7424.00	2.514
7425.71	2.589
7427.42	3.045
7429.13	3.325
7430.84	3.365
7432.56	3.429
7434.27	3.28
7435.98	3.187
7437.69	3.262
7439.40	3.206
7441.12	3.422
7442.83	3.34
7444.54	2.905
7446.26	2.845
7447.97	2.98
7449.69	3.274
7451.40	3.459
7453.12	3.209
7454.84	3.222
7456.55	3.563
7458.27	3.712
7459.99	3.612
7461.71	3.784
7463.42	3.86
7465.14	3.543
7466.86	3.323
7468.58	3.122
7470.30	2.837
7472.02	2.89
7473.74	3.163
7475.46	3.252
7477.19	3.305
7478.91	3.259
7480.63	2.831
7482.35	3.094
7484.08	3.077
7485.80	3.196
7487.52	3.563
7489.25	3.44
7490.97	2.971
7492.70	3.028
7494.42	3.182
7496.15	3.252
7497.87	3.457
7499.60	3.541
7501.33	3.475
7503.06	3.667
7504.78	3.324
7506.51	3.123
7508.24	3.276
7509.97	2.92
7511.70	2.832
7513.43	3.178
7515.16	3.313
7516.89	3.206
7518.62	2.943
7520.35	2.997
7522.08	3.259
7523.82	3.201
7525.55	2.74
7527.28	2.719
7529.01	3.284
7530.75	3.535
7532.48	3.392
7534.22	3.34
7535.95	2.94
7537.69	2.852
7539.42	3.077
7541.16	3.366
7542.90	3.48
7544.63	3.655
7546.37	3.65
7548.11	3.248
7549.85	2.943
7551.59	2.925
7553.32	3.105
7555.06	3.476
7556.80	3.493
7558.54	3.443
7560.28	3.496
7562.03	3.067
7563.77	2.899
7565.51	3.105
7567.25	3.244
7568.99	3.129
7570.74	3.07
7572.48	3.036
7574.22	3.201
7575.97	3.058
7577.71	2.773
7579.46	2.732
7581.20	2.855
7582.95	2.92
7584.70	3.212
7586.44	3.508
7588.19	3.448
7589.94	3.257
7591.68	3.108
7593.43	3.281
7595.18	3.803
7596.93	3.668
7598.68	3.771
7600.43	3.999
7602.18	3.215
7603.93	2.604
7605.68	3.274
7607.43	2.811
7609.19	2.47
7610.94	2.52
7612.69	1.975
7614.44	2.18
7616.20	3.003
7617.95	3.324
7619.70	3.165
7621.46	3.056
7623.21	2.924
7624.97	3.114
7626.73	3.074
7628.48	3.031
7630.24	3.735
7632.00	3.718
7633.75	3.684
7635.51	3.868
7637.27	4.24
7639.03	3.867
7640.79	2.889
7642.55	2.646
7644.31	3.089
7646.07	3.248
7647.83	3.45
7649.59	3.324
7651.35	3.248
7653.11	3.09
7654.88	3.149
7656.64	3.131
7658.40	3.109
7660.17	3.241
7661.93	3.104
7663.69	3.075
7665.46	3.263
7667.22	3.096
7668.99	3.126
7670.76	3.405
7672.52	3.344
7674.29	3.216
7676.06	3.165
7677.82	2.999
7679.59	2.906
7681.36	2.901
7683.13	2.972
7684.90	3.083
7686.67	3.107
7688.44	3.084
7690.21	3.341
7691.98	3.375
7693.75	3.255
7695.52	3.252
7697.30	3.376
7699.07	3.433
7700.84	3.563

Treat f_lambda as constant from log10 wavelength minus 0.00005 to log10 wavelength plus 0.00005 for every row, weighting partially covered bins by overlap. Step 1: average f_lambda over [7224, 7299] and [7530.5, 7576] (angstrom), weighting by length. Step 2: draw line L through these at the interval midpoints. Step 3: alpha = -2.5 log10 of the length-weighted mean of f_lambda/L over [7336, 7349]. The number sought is 0.10 mag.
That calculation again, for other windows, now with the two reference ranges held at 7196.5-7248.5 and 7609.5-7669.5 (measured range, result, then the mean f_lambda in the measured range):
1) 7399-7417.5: 0.02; 3.16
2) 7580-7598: -0.04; 3.3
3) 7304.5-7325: -0.09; 3.51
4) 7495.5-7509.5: -0.06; 3.38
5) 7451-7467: -0.11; 3.54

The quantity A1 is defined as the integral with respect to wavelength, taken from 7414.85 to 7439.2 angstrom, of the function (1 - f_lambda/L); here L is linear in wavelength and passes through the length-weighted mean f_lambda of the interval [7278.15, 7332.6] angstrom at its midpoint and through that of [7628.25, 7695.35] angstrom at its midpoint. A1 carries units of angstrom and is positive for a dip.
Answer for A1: 2.4 angstrom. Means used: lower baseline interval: 3.28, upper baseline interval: 3.25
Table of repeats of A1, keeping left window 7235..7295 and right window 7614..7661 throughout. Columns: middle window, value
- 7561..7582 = 1.5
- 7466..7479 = 0.5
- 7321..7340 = 0.5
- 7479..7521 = 0.6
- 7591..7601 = -1.1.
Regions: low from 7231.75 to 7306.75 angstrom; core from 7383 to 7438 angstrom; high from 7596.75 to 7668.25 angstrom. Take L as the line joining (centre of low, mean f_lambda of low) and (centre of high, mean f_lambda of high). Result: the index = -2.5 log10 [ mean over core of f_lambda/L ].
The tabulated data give 0.036 mag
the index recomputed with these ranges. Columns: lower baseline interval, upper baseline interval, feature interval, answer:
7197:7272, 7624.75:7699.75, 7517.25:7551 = 0.03 mag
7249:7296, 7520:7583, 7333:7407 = 0.03 mag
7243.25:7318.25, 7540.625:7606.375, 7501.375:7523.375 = 0.03 mag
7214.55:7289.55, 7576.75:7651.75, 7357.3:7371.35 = 0.03 mag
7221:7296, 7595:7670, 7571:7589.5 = 0.04 mag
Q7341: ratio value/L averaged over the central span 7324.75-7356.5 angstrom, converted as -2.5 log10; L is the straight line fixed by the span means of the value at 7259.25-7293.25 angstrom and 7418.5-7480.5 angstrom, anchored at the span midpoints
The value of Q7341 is 0.06 mag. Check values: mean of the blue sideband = 3.35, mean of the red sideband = 3.19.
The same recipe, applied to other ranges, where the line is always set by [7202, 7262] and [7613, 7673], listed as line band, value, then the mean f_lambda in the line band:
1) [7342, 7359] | 0.03 mag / 3.17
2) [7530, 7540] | 0.02 mag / 3.19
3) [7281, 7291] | 0.12 mag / 2.95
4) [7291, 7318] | -0.04 mag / 3.39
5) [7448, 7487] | -0.01 mag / 3.29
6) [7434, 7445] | 0.01 mag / 3.24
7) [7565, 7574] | 0.04 mag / 3.13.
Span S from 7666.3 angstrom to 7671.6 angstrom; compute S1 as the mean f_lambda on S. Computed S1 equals 3.21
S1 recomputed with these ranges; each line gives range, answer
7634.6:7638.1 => 4.04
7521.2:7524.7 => 3.22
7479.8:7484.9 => 3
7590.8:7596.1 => 3.4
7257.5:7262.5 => 3.36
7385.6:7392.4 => 3.25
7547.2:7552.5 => 3.05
